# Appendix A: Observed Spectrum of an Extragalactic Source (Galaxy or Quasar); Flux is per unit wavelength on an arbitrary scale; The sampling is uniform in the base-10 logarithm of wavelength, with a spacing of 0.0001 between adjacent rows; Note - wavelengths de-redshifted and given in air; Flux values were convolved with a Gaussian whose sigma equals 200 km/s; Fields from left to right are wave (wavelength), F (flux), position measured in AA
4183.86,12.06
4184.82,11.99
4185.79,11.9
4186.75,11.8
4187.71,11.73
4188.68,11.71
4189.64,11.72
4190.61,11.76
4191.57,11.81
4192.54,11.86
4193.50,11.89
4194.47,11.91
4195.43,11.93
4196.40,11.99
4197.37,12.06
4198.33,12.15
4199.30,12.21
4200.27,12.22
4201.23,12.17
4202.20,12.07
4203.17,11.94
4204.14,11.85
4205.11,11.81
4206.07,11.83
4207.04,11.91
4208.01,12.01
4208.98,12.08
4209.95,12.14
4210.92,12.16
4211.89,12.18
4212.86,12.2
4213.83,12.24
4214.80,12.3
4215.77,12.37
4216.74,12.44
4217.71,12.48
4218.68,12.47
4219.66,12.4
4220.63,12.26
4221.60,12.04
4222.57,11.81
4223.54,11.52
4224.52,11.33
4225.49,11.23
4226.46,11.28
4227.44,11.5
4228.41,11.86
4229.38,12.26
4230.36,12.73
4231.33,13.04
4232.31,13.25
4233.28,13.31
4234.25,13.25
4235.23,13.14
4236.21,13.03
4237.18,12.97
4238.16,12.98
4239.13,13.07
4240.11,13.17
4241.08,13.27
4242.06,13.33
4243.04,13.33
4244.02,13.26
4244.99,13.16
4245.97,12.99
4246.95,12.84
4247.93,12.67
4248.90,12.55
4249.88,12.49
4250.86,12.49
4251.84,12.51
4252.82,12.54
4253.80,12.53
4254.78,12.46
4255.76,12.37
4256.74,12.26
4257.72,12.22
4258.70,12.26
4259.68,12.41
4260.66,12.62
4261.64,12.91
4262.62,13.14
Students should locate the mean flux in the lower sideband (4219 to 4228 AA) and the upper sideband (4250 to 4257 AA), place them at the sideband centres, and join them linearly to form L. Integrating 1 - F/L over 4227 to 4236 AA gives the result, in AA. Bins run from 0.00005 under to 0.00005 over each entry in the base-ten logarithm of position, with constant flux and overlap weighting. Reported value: -0.6 AA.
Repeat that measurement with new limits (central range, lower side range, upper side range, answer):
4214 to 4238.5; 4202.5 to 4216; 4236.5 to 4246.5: 0.5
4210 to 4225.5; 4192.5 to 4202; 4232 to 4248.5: 0.5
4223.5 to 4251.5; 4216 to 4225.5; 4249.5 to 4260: -1.0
